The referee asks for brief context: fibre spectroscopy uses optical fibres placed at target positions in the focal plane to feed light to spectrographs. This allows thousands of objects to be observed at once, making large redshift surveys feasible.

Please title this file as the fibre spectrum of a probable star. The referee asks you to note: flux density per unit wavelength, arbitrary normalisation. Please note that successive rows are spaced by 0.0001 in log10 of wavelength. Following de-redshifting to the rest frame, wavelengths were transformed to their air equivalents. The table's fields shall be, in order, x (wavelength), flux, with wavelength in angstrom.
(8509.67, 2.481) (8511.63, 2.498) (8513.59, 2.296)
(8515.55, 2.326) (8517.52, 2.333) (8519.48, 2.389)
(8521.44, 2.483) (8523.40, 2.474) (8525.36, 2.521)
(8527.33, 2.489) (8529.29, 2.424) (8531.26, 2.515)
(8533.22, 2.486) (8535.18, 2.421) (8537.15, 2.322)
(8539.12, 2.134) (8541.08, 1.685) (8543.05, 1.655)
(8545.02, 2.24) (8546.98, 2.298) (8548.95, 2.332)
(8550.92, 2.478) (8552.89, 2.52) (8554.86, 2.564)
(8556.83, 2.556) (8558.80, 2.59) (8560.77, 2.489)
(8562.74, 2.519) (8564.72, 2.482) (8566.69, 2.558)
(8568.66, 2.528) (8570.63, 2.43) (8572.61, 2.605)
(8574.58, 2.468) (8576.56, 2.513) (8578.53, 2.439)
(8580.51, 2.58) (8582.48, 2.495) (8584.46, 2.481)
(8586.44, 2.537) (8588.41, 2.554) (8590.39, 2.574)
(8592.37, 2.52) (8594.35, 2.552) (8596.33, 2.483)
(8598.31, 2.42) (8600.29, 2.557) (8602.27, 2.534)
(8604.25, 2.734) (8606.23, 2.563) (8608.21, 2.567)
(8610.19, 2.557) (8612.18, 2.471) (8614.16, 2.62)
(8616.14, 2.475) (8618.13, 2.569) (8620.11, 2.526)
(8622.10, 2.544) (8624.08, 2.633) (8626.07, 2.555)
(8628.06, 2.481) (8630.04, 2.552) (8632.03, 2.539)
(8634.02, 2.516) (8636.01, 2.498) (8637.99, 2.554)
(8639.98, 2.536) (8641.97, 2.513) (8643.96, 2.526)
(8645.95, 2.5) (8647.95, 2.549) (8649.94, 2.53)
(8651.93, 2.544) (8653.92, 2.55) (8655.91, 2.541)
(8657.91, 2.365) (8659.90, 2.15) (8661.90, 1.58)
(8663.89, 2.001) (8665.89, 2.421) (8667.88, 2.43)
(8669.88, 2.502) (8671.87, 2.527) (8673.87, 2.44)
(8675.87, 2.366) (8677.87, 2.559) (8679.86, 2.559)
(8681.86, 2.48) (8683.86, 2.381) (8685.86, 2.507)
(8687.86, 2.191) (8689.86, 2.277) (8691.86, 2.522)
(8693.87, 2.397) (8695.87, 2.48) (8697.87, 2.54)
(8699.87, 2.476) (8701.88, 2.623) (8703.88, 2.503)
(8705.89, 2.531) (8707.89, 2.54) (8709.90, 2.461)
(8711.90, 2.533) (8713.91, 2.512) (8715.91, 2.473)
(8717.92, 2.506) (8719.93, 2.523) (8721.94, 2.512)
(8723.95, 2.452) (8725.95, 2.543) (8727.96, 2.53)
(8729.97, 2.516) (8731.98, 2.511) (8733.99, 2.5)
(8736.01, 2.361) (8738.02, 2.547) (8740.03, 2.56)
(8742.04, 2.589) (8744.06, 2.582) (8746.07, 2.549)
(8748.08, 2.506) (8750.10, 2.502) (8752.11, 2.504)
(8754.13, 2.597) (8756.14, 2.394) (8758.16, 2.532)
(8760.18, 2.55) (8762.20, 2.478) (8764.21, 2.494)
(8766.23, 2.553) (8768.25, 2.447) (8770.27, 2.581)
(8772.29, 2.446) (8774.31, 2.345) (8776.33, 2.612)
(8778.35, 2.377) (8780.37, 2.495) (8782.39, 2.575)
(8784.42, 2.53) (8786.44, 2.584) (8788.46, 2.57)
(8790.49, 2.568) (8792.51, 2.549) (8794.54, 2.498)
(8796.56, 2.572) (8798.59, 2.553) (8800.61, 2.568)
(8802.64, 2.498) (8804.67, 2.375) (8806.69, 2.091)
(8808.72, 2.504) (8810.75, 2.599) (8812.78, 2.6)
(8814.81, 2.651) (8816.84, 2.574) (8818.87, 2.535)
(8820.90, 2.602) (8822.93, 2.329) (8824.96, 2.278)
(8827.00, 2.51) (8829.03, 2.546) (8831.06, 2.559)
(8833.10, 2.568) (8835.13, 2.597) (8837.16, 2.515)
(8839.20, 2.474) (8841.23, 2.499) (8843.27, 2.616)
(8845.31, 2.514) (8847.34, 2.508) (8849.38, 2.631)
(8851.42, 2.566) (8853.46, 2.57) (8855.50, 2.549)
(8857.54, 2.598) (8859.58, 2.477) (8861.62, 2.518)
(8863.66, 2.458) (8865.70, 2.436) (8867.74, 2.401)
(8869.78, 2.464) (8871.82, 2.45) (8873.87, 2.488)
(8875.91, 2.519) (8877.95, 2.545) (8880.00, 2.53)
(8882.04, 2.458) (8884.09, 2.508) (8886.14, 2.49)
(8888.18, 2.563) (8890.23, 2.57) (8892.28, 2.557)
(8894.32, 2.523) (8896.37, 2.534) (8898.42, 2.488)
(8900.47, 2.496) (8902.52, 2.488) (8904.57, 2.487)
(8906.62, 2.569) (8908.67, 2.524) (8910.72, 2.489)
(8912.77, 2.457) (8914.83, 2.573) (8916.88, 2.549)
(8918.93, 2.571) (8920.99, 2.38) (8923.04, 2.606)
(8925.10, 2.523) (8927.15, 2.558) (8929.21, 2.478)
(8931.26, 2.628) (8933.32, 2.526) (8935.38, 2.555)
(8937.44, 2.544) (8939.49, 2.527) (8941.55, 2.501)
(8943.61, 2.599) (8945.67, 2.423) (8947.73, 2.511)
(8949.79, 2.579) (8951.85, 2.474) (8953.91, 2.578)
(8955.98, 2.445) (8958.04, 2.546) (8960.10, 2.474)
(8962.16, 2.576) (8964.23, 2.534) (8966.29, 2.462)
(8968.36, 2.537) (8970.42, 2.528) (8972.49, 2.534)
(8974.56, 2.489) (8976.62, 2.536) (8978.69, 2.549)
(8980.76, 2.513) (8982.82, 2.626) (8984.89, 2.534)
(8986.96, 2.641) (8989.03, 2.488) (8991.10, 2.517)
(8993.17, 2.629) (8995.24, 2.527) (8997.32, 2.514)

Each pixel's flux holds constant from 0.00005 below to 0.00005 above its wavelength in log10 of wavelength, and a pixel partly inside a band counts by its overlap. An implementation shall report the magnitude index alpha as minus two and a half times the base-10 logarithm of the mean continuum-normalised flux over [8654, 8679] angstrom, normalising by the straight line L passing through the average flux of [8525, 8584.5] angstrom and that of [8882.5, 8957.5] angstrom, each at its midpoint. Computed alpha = 0.05 mag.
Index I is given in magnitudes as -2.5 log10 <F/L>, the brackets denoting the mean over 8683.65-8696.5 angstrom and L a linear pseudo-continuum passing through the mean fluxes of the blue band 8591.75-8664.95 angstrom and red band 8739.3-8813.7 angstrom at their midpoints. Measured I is 0.05 mag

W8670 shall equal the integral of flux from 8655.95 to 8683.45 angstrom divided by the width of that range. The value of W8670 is 2.34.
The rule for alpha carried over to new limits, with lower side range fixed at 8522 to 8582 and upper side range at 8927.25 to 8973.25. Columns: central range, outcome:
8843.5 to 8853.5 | -0.027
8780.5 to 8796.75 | -0.031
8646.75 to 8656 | -0.044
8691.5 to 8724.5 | -0.021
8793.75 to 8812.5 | 0.002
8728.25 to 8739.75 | -0.013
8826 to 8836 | -0.028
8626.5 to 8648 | -0.038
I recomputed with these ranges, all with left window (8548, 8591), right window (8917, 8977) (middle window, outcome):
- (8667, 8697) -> 0.033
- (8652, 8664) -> 0.126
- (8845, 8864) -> -0.009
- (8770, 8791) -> 0.003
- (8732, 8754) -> -0.002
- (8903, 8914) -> 0.008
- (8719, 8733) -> 0.002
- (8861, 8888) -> 0.017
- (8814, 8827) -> 0.012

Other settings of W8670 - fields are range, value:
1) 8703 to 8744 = 2.51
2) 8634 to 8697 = 2.42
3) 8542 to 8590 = 2.46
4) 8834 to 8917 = 2.52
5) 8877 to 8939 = 2.53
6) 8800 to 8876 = 2.51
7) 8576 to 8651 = 2.54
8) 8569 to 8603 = 2.51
